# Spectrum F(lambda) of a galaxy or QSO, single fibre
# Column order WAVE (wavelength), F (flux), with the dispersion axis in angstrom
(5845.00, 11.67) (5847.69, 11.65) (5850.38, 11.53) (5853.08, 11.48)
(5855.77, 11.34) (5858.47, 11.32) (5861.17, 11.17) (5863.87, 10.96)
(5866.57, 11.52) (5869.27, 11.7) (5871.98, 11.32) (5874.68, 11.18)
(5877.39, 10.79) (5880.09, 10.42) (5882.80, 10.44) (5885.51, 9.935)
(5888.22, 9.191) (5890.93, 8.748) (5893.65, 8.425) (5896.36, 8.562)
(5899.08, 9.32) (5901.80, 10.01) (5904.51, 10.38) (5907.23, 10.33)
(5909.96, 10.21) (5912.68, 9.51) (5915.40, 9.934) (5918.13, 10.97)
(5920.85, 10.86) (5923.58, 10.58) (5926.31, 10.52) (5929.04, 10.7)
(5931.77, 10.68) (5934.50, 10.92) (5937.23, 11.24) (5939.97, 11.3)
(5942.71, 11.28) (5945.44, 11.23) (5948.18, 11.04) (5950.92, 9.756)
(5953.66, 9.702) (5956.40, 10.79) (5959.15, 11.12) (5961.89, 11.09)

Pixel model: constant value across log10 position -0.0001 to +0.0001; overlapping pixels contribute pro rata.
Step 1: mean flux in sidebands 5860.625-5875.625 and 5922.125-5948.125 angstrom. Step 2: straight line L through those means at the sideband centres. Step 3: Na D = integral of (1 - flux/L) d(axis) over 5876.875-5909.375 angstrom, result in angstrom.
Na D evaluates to 4.31 angstrom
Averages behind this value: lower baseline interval 11.3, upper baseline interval 10.9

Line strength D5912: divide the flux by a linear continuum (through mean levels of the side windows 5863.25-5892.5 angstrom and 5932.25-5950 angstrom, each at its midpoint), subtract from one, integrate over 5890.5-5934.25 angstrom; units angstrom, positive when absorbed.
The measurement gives 3.31 angstrom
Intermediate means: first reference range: 10.5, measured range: 10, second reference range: 11.1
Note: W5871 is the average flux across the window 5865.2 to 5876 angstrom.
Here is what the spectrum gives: 11.4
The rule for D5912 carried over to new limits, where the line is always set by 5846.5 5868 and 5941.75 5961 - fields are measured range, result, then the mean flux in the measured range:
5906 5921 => 1.0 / 10.3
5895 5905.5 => 1.4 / 9.54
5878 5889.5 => 1.2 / 10.1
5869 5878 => 0.0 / 11.2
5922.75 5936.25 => 0.2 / 10.7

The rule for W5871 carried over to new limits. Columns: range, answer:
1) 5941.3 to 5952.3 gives 10.8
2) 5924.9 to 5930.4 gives 10.6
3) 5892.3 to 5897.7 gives 8.5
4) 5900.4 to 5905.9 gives 10.2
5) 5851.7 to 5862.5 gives 11.3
